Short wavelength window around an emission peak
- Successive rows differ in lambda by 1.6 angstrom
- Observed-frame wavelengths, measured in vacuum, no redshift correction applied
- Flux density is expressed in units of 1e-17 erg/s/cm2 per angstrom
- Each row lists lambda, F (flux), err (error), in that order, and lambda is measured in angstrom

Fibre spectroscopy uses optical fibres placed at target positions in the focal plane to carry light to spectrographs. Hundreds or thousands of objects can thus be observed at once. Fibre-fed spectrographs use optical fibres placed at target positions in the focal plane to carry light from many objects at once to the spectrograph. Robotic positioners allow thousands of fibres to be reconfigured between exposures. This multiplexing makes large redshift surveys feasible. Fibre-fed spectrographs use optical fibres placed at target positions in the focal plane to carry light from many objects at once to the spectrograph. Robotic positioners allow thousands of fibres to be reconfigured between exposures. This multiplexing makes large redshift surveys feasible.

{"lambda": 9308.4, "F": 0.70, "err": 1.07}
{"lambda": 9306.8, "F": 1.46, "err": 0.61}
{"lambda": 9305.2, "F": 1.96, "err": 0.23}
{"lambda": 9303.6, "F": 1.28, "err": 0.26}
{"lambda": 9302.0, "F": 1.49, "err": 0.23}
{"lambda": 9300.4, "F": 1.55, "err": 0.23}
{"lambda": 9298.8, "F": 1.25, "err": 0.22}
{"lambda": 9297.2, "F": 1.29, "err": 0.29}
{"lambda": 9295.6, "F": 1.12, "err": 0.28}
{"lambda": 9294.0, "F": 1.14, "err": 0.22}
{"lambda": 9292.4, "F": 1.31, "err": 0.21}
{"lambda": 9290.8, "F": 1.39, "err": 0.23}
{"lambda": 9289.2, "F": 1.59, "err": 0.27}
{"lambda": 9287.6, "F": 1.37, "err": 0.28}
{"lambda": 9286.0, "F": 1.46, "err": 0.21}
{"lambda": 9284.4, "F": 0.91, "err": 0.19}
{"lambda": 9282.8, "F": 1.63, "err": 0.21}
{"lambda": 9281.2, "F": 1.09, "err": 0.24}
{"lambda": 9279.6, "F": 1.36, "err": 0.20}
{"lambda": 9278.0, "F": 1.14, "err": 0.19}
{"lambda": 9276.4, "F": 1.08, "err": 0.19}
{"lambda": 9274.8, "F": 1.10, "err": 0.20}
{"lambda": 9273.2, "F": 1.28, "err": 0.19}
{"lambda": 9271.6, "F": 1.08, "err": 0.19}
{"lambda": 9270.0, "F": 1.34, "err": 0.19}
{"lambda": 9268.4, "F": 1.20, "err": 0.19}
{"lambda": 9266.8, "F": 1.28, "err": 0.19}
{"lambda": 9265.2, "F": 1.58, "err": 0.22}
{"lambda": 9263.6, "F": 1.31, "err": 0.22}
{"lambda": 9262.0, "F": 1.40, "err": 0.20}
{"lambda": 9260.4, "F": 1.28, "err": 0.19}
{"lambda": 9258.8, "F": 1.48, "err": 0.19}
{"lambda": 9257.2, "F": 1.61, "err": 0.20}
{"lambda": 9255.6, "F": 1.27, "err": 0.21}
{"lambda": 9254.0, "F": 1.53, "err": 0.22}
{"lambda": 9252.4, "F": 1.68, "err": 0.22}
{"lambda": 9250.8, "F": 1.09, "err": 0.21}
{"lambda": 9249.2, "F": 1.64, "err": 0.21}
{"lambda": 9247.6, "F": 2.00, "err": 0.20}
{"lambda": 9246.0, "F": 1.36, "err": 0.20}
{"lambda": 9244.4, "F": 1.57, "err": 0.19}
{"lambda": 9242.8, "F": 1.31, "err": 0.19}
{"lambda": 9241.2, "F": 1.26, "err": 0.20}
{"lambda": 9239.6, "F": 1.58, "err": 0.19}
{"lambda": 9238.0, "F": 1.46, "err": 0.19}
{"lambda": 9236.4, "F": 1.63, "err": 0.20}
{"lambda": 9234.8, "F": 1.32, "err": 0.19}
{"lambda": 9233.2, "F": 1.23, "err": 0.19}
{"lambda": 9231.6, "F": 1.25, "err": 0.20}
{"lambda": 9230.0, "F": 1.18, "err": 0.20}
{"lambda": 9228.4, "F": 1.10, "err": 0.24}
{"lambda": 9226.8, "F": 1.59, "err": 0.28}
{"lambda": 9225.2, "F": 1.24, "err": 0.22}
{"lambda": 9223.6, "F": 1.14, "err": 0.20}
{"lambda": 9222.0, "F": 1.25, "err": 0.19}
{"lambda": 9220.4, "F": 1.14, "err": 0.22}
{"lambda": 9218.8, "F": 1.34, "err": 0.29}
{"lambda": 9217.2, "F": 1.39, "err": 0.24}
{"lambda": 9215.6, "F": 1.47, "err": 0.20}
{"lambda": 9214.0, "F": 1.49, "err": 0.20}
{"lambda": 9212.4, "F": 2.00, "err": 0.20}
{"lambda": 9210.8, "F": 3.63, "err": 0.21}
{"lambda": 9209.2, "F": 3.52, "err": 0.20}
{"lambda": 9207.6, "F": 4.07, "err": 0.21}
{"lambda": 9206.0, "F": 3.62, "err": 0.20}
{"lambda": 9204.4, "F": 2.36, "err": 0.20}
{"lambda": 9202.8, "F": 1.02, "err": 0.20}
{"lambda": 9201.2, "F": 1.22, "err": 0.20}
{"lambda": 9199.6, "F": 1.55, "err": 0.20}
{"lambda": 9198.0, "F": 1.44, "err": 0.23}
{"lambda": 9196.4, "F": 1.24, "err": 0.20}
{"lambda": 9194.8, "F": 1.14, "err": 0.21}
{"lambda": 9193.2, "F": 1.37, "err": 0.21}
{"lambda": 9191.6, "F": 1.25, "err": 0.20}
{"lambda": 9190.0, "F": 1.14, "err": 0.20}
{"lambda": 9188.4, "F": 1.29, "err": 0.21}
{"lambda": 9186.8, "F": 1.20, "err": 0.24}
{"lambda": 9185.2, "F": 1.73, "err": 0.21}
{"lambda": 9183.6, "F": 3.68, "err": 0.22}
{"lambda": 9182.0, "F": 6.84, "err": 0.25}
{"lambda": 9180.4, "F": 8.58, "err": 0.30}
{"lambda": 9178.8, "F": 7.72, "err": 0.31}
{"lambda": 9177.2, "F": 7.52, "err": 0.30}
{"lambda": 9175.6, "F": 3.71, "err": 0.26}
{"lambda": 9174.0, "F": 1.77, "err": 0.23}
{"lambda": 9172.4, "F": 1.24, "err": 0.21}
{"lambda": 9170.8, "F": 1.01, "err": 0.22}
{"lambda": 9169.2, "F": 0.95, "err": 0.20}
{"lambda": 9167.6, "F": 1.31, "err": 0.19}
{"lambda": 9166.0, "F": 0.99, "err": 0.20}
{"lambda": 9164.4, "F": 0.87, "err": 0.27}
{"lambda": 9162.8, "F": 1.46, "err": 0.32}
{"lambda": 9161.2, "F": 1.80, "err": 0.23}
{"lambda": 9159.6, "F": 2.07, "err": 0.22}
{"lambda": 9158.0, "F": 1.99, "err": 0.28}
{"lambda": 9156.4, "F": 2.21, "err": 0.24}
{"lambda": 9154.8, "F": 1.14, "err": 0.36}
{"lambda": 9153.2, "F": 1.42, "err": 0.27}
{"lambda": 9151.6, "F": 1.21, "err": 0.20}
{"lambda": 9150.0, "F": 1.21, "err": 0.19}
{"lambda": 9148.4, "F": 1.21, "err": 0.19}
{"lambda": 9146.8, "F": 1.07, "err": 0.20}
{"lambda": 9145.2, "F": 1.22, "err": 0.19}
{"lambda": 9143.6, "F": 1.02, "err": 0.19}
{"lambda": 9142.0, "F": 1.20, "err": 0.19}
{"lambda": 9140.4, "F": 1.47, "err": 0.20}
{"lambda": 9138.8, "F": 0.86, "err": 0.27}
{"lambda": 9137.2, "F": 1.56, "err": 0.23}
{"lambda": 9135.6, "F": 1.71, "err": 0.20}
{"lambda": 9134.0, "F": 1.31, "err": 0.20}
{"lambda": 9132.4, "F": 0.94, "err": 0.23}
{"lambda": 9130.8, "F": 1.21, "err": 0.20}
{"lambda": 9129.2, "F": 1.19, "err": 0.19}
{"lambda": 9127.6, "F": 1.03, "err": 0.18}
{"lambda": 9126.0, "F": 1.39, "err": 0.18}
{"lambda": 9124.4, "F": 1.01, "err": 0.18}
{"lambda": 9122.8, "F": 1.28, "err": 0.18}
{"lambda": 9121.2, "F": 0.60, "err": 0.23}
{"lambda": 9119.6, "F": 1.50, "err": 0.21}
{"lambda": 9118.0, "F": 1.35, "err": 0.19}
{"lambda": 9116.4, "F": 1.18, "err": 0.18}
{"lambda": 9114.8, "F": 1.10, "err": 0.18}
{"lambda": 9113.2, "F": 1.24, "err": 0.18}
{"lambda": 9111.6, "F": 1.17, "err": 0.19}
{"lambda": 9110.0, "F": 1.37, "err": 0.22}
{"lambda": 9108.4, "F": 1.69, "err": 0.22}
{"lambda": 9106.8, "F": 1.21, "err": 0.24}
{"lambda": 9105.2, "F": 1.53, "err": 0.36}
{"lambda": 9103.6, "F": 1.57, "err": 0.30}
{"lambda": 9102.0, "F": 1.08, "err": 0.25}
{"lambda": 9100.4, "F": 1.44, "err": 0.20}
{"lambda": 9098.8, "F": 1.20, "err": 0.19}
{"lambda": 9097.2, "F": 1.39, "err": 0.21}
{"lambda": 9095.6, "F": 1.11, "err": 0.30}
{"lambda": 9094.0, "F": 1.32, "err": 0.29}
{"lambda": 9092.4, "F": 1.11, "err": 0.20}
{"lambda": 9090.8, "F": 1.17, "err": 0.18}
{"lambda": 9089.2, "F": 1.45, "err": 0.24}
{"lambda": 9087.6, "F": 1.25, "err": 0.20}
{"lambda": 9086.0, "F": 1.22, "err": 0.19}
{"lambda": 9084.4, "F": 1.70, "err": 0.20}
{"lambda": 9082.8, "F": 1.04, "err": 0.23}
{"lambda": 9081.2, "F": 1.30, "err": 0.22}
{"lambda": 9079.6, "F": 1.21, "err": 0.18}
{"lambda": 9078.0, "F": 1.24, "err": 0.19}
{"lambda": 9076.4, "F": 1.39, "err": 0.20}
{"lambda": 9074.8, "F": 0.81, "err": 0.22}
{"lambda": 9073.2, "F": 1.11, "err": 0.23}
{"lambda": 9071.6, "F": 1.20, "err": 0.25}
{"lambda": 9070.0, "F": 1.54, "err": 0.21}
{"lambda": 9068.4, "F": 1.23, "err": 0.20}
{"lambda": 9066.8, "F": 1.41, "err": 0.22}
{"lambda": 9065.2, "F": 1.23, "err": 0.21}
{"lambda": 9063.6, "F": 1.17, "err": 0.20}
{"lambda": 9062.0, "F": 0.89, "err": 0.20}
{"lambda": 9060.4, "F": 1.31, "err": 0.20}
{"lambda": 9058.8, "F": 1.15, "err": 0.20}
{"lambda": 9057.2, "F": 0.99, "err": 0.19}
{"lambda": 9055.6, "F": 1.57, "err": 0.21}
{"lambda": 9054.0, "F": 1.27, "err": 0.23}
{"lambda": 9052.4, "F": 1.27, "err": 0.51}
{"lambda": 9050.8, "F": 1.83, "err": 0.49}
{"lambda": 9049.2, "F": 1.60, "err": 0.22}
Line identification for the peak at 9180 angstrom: H-alpha 6563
